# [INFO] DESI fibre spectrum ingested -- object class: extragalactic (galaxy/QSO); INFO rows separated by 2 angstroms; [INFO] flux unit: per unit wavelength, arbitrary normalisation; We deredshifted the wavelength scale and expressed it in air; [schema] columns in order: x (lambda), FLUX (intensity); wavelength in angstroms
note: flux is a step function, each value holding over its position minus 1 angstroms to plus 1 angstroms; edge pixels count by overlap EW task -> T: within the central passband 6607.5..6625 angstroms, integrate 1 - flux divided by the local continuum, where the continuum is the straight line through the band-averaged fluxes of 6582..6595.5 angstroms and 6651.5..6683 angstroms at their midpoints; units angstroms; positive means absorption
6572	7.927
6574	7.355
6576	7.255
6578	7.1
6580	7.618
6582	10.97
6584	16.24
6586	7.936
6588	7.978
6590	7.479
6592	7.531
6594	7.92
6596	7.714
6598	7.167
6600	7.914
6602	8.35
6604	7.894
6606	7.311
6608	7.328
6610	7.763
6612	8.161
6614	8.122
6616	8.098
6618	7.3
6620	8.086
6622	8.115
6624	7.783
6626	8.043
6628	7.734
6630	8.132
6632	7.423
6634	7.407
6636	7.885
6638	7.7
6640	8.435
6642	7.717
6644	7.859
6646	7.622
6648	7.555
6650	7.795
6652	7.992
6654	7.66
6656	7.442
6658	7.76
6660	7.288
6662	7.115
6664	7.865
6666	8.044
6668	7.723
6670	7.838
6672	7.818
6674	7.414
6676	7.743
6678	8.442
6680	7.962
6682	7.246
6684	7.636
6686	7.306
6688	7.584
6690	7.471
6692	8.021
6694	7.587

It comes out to 1.7 angstroms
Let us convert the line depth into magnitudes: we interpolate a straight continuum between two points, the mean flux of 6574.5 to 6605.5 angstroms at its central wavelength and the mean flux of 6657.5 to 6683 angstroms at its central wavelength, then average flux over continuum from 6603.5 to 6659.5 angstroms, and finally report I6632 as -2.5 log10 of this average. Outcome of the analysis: 0.04 mag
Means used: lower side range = 8.43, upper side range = 7.71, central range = 7.78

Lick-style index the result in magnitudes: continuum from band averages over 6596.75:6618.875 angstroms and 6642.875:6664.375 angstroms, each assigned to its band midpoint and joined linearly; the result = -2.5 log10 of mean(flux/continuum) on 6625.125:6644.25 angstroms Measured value -0.02 mag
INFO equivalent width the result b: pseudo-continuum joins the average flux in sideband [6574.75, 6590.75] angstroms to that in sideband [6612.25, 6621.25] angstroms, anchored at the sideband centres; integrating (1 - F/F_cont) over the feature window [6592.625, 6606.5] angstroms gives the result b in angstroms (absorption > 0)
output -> 1.2 angstroms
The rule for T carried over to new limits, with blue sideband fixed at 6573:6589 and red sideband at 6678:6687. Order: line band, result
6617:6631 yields 0.9 angstroms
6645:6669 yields 1.0 angstroms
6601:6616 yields 1.4 angstroms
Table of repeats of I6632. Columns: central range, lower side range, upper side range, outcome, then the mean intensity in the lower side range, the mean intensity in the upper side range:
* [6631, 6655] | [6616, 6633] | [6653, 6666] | -0.01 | 7.84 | 7.56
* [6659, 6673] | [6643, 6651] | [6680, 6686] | -0.01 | 7.71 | 7.51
